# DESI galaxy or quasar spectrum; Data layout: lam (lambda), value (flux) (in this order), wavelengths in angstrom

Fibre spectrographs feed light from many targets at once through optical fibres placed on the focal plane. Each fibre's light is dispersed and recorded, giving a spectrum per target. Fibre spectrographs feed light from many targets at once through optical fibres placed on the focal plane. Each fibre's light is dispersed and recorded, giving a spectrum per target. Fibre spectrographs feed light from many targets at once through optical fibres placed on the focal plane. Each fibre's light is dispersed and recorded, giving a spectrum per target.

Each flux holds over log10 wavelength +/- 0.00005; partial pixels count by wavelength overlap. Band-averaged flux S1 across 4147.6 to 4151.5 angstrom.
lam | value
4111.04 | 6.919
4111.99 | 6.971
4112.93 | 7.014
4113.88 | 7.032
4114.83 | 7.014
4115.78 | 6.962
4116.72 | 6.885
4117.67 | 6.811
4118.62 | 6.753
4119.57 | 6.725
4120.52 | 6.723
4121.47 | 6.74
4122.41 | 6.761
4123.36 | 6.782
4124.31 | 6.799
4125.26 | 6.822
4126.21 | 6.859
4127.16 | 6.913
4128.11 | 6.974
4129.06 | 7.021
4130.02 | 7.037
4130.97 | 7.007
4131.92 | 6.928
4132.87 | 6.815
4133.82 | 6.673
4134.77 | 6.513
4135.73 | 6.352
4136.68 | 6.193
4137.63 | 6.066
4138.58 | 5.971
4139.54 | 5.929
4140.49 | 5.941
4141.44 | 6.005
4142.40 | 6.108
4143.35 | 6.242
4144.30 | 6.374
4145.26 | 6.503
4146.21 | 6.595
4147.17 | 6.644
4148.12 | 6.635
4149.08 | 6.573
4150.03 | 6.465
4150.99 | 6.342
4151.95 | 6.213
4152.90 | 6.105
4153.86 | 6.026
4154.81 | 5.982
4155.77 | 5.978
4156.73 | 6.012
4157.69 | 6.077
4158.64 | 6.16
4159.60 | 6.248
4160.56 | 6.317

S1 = 6.5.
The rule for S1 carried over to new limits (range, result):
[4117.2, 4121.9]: 6.74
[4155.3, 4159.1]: 6.06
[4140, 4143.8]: 6.08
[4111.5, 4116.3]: 7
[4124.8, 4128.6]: 6.9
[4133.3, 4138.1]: 6.37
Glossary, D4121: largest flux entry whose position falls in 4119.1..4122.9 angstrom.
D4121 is 6.761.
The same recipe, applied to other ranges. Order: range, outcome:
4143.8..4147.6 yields 6.644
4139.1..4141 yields 5.941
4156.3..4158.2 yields 6.077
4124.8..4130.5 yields 7.037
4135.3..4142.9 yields 6.352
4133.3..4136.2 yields 6.673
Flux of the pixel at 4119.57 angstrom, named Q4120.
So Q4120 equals 6.725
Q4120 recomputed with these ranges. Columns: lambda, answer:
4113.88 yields 7.032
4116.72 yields 6.885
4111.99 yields 6.971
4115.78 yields 6.962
